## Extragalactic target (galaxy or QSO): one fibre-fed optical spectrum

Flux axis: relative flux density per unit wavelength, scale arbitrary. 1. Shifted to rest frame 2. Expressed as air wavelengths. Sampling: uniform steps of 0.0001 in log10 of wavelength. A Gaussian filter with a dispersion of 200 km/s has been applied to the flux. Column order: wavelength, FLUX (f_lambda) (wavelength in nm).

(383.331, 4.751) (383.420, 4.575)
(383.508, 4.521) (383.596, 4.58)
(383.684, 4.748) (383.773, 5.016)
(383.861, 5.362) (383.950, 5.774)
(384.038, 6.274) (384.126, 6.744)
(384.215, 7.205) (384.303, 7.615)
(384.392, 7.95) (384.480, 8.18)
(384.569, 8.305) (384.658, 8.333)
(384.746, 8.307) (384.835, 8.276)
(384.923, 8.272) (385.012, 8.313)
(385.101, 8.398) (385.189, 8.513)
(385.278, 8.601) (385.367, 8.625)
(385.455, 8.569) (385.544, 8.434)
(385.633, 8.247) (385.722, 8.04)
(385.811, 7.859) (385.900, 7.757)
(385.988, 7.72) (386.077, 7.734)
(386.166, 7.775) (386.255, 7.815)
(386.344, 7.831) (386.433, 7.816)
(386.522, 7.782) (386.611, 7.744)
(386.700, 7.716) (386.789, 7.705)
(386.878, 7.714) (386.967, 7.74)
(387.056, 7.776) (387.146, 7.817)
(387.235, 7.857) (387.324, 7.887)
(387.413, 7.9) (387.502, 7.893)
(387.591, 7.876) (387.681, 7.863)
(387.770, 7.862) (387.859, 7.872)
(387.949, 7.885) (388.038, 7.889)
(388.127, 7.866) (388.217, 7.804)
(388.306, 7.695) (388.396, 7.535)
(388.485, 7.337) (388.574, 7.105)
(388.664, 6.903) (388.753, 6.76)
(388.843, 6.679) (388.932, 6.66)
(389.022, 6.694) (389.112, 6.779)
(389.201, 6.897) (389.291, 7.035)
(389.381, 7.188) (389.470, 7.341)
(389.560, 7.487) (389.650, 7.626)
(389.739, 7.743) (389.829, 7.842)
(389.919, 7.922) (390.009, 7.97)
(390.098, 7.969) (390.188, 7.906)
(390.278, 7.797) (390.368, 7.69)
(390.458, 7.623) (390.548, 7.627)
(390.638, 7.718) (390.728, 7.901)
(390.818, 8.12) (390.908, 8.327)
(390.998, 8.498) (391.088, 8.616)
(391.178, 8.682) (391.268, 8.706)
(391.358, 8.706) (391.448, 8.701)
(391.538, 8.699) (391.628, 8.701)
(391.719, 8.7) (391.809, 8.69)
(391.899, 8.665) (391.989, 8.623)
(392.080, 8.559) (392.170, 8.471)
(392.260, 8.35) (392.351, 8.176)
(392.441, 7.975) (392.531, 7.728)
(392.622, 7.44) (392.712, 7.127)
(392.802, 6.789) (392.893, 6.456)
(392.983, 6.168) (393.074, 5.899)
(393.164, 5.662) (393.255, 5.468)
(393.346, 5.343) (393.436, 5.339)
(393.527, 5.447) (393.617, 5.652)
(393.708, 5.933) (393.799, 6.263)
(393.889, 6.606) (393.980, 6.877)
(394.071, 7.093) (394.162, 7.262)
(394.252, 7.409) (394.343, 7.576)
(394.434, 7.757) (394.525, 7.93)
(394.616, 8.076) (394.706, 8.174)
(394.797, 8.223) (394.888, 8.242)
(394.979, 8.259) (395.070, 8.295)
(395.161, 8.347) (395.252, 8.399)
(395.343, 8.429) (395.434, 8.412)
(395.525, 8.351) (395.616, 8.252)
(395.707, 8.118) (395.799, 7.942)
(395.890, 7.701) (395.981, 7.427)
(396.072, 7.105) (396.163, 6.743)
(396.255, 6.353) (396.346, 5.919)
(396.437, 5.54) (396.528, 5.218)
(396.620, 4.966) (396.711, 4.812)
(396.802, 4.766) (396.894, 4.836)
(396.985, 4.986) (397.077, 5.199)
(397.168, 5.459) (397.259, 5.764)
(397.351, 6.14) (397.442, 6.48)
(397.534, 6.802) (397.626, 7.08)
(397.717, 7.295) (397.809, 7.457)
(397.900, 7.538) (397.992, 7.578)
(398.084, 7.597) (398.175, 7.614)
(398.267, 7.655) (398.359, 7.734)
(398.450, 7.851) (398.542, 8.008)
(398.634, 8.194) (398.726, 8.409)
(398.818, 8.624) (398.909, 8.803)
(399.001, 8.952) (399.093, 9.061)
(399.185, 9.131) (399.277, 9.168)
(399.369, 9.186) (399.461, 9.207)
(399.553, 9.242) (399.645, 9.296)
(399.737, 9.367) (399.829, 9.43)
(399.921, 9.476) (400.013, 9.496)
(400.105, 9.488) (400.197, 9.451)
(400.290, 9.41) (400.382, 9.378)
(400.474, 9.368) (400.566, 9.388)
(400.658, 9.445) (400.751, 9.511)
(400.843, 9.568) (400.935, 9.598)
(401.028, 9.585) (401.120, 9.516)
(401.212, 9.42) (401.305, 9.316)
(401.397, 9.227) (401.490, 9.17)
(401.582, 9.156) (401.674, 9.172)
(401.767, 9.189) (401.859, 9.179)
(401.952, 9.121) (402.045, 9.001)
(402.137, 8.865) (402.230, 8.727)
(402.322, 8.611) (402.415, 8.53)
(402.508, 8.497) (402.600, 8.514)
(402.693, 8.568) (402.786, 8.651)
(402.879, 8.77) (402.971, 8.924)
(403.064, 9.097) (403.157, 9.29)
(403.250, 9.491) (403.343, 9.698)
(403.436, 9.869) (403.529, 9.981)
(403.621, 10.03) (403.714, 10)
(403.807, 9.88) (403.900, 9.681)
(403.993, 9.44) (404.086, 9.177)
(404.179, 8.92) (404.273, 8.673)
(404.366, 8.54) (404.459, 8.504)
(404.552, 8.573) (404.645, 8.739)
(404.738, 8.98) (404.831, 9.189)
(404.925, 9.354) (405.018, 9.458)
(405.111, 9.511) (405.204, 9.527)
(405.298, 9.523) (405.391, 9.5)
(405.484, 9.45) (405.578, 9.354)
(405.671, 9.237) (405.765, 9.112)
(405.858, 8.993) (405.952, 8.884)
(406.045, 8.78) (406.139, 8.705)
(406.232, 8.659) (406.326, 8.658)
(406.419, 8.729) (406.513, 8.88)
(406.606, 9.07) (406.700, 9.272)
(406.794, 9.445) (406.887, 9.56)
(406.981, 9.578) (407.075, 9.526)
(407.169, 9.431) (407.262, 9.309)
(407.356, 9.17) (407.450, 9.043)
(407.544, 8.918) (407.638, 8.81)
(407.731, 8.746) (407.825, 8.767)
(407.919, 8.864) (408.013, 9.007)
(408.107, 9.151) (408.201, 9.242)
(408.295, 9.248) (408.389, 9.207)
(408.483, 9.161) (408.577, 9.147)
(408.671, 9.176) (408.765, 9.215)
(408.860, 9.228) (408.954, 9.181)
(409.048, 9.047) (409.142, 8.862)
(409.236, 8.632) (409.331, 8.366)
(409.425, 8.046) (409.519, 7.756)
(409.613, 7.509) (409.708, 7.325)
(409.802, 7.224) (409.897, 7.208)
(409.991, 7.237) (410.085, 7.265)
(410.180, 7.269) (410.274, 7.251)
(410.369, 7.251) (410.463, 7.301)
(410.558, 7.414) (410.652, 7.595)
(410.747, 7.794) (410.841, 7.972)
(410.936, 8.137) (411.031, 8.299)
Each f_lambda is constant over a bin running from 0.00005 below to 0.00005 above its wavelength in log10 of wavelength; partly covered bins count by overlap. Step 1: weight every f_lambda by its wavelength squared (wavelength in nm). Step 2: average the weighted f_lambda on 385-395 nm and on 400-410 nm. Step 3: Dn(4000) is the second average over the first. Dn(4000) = 1.28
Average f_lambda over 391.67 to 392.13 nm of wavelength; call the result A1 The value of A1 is 8.64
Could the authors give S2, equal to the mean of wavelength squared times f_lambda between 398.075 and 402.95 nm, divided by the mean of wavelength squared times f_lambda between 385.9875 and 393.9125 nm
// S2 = 1.25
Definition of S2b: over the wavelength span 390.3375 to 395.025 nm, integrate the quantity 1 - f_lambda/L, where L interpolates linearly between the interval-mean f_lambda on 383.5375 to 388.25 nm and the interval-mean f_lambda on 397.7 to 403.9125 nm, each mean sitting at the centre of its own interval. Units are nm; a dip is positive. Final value 0.39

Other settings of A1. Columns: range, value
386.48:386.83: 7.74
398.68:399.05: 8.71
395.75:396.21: 7.37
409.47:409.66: 7.66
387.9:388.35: 7.82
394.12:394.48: 7.51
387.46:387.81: 7.87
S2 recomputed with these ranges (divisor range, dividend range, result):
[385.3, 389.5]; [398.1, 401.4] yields 1.26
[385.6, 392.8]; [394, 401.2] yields 1.05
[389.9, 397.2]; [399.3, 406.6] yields 1.32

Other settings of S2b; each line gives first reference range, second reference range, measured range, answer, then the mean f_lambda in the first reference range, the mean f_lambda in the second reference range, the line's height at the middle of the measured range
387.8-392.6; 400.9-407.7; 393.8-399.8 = 0.701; 7.86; 9.16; 8.46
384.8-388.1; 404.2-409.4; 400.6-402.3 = -0.092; 7.98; 9.06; 8.78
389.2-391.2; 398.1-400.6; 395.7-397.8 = 0.585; 7.81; 8.89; 8.58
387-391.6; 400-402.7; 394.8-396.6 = 0.210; 7.74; 9.19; 8.51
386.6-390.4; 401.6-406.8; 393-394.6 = 0.320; 7.56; 9.11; 8.08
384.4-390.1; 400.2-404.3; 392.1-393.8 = 0.341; 7.77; 9.24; 8.33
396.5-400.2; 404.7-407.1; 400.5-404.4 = -0.346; 7.62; 9.19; 8.47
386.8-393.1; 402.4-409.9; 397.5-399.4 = 0.075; 7.76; 9.01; 8.41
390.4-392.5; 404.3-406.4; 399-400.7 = -0.104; 8.38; 9.05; 8.78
